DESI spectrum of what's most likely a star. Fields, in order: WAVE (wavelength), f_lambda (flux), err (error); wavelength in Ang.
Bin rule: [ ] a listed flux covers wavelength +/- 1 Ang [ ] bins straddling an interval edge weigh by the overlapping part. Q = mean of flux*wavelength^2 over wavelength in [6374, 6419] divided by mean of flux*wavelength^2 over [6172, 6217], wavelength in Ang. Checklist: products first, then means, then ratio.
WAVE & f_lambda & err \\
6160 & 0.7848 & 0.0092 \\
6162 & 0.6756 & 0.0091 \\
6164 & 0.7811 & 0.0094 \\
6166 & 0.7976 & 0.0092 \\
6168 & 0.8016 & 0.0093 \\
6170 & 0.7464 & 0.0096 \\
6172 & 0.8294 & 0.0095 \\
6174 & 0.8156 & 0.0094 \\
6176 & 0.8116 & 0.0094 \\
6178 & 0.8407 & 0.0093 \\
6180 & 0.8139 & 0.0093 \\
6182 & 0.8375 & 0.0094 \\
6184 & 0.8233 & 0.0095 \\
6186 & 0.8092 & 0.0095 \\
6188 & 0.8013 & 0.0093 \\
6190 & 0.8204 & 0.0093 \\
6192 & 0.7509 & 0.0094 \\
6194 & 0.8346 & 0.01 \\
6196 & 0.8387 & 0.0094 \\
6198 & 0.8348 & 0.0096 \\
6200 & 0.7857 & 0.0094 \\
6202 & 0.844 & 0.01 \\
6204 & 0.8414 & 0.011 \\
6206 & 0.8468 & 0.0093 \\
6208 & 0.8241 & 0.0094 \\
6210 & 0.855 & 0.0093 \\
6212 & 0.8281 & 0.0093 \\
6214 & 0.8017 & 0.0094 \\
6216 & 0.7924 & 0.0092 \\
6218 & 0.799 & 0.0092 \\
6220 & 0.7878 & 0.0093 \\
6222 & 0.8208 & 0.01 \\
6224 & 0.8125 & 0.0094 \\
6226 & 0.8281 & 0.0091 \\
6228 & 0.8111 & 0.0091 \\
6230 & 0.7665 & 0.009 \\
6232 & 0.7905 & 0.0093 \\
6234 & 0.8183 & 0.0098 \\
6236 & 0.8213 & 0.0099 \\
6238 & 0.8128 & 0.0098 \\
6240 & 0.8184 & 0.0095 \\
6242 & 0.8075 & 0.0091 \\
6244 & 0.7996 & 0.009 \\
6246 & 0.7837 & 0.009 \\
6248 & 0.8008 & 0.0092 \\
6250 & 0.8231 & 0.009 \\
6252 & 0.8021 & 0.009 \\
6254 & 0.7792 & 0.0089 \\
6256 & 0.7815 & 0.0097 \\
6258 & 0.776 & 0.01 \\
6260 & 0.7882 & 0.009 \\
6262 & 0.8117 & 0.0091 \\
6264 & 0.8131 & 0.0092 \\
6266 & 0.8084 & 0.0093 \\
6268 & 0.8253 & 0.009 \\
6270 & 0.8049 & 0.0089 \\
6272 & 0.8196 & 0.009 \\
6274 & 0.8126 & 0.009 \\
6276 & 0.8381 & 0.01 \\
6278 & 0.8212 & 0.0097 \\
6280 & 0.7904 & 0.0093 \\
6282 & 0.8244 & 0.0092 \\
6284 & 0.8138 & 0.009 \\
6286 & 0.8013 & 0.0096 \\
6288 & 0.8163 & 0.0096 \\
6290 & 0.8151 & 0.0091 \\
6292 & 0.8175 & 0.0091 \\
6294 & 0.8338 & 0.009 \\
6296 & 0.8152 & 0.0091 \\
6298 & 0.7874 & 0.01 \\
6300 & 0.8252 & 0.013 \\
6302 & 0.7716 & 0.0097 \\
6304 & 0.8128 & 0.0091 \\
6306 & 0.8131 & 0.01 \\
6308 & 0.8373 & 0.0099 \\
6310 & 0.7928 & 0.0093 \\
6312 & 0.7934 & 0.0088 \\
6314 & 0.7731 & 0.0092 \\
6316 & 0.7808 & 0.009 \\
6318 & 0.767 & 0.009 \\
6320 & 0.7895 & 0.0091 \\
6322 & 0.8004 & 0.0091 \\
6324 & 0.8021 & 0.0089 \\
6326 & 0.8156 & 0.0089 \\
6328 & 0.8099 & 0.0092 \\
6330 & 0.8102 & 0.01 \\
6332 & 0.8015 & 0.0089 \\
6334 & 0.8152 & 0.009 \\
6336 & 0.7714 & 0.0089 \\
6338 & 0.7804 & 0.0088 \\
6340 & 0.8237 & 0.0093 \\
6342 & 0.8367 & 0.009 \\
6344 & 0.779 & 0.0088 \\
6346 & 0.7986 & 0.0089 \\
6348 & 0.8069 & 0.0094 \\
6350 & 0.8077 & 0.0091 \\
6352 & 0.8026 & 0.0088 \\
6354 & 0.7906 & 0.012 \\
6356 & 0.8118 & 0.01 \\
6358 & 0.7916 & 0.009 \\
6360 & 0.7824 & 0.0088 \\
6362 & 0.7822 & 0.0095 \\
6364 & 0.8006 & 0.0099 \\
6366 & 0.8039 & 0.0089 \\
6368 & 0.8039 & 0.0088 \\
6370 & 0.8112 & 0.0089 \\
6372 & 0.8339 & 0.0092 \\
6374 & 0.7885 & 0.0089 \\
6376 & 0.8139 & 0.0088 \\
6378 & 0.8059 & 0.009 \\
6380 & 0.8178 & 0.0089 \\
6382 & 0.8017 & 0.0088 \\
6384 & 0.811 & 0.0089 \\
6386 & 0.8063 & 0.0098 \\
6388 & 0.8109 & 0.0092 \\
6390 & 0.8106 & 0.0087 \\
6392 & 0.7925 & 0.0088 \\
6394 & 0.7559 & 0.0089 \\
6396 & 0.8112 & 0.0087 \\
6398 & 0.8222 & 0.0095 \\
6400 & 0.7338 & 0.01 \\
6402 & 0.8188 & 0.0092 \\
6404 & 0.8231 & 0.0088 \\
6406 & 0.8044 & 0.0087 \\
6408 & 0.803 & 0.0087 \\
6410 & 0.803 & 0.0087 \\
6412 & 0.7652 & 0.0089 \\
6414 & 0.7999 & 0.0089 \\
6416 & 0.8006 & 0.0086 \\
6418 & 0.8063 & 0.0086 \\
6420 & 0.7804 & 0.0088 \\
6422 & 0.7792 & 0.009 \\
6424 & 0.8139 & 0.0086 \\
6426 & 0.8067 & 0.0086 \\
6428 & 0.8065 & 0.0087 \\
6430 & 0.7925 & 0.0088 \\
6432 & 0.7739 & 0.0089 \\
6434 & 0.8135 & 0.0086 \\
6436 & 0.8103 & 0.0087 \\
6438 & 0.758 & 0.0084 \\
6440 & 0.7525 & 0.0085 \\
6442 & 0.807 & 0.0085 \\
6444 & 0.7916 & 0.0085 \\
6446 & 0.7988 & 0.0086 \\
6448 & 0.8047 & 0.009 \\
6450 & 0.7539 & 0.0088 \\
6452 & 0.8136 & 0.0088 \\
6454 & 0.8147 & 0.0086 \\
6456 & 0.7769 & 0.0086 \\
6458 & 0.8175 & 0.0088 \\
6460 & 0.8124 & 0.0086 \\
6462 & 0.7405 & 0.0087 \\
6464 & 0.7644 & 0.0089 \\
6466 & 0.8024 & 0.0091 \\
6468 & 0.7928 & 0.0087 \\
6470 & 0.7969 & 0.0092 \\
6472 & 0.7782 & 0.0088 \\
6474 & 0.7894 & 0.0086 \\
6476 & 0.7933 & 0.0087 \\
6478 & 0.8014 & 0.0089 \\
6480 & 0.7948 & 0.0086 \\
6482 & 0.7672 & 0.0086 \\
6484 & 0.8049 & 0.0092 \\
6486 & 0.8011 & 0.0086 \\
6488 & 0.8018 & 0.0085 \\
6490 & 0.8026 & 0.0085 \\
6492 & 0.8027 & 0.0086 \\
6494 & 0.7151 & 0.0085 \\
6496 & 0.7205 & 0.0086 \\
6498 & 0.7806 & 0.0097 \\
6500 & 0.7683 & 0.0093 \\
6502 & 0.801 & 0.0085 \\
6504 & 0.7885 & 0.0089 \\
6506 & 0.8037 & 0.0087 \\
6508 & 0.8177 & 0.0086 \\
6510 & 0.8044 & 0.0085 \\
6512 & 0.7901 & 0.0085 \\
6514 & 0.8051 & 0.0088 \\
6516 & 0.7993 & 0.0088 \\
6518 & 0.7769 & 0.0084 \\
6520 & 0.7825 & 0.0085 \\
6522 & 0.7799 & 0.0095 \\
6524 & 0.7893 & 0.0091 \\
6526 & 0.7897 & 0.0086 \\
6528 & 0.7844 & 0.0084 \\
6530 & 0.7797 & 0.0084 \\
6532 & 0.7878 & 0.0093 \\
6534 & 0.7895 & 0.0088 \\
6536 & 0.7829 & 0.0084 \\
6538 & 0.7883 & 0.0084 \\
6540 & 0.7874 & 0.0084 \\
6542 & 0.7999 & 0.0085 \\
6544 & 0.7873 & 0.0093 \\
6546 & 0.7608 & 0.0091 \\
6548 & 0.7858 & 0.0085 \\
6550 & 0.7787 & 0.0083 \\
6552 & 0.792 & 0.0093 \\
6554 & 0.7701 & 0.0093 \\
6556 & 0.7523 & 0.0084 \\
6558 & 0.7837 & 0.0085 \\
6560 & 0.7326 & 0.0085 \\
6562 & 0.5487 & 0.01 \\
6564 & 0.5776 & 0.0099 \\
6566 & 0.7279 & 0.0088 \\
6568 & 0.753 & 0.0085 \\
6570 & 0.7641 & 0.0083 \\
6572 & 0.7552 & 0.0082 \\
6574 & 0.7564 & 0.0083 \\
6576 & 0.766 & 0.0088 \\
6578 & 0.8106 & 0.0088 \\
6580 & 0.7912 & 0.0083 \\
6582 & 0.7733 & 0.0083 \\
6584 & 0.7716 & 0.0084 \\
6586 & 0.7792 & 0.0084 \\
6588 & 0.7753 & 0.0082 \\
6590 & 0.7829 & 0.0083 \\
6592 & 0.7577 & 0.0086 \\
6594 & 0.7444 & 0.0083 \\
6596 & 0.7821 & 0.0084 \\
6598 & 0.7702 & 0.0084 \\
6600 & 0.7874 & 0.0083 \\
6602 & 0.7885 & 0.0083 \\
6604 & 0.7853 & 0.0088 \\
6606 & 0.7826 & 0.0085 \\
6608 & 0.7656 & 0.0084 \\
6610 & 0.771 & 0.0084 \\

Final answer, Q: 1.04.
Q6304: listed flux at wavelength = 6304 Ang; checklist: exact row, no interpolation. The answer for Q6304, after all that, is 0.8128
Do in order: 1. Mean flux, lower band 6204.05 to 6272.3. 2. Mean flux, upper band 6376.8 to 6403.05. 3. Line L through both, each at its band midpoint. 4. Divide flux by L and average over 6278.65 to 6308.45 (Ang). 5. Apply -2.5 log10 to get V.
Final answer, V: -0.01 mag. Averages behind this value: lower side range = 0.808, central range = 0.811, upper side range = 0.8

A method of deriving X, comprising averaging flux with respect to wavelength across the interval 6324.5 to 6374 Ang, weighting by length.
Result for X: 0.803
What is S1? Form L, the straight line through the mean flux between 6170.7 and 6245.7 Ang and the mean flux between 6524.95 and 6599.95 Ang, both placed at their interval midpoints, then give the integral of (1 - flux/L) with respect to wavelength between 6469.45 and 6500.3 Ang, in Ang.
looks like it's -0.3 Ang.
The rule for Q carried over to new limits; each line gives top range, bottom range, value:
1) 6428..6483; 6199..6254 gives 1.05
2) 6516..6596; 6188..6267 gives 1.05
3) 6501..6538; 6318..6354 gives 1.05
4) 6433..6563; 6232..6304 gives 1.04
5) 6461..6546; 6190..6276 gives 1.06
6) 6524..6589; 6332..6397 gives 1.01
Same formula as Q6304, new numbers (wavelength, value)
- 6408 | 0.803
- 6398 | 0.8222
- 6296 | 0.8152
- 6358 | 0.7916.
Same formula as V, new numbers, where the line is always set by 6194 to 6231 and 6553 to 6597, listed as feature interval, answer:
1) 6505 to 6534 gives -0.05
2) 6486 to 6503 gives -0.02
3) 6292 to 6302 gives -0.01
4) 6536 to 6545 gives -0.05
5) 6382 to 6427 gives -0.02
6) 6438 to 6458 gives -0.02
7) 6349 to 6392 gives -0.02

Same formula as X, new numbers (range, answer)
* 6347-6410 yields 0.802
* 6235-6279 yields 0.807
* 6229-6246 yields 0.803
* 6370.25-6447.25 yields 0.798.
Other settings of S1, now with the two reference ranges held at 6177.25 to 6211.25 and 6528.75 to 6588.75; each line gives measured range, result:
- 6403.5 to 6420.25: -0.3 Ang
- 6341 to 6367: -0.1 Ang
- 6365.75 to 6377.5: -0.2 Ang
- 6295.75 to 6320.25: 0.2 Ang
